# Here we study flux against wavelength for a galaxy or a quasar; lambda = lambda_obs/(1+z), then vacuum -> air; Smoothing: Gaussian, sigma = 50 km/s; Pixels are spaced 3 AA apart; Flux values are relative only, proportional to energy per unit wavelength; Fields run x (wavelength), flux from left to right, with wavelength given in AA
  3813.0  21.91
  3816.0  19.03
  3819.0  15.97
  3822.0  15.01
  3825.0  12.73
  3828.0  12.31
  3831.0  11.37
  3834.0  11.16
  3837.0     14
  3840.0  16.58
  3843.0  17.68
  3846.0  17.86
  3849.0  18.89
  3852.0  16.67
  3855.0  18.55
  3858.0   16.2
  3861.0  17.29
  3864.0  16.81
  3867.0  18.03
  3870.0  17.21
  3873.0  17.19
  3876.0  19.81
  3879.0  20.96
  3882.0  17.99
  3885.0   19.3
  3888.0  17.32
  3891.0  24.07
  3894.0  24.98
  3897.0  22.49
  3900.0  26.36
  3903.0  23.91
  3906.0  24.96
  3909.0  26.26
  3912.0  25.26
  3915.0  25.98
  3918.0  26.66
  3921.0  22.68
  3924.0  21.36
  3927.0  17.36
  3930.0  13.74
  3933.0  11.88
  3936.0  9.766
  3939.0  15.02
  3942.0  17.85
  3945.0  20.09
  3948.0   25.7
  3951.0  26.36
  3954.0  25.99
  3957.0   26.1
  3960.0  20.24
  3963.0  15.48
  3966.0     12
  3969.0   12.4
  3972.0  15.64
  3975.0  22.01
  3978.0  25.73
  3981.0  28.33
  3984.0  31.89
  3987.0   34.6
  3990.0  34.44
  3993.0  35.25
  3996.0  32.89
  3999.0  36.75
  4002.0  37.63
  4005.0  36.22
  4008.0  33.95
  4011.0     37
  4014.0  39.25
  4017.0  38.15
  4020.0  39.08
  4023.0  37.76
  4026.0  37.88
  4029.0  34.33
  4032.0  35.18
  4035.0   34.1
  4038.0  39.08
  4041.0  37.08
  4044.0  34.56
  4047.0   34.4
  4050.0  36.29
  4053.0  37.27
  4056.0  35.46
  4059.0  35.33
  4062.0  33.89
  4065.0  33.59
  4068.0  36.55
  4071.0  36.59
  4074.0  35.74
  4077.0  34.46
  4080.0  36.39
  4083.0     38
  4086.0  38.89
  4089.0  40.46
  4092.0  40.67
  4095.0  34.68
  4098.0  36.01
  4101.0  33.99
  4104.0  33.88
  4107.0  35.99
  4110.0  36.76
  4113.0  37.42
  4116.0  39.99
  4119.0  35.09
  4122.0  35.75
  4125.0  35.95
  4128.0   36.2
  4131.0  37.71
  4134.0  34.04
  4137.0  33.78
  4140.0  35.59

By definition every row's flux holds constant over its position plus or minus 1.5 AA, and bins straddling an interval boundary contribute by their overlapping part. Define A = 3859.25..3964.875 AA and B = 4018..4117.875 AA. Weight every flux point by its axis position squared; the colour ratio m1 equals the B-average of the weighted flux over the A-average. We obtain 1.91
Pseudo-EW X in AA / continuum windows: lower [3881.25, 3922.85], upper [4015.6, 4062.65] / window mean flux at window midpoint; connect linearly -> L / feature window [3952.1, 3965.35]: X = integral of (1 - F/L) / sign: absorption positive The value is 3.4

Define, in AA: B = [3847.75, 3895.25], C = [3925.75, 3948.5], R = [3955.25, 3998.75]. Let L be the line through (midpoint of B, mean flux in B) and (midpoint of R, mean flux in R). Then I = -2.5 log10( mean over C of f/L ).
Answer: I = 0.38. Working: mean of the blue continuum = 18.8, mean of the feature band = 16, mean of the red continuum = 25.1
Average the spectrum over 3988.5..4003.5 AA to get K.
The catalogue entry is 35.4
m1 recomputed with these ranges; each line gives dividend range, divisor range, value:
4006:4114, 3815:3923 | 2.08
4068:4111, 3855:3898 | 2.12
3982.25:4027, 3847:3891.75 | 2.11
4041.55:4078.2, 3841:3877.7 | 2.21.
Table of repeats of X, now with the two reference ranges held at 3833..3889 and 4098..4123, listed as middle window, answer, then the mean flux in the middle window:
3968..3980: 2.93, 19.6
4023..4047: -4.42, 36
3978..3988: -1.51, 30.6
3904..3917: -2.76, 25.6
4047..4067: -1.99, 35.3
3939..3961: 1.29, 22.7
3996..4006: -3.01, 36.3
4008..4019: -3.34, 37.6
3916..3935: 2.77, 18.9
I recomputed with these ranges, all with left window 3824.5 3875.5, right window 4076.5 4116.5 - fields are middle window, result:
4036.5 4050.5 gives -0.121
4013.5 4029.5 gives -0.232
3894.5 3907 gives -0.199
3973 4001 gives -0.125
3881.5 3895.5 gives -0.085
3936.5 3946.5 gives 0.376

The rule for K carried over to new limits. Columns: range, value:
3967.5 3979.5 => 18.9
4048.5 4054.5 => 36.8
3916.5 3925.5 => 23.6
